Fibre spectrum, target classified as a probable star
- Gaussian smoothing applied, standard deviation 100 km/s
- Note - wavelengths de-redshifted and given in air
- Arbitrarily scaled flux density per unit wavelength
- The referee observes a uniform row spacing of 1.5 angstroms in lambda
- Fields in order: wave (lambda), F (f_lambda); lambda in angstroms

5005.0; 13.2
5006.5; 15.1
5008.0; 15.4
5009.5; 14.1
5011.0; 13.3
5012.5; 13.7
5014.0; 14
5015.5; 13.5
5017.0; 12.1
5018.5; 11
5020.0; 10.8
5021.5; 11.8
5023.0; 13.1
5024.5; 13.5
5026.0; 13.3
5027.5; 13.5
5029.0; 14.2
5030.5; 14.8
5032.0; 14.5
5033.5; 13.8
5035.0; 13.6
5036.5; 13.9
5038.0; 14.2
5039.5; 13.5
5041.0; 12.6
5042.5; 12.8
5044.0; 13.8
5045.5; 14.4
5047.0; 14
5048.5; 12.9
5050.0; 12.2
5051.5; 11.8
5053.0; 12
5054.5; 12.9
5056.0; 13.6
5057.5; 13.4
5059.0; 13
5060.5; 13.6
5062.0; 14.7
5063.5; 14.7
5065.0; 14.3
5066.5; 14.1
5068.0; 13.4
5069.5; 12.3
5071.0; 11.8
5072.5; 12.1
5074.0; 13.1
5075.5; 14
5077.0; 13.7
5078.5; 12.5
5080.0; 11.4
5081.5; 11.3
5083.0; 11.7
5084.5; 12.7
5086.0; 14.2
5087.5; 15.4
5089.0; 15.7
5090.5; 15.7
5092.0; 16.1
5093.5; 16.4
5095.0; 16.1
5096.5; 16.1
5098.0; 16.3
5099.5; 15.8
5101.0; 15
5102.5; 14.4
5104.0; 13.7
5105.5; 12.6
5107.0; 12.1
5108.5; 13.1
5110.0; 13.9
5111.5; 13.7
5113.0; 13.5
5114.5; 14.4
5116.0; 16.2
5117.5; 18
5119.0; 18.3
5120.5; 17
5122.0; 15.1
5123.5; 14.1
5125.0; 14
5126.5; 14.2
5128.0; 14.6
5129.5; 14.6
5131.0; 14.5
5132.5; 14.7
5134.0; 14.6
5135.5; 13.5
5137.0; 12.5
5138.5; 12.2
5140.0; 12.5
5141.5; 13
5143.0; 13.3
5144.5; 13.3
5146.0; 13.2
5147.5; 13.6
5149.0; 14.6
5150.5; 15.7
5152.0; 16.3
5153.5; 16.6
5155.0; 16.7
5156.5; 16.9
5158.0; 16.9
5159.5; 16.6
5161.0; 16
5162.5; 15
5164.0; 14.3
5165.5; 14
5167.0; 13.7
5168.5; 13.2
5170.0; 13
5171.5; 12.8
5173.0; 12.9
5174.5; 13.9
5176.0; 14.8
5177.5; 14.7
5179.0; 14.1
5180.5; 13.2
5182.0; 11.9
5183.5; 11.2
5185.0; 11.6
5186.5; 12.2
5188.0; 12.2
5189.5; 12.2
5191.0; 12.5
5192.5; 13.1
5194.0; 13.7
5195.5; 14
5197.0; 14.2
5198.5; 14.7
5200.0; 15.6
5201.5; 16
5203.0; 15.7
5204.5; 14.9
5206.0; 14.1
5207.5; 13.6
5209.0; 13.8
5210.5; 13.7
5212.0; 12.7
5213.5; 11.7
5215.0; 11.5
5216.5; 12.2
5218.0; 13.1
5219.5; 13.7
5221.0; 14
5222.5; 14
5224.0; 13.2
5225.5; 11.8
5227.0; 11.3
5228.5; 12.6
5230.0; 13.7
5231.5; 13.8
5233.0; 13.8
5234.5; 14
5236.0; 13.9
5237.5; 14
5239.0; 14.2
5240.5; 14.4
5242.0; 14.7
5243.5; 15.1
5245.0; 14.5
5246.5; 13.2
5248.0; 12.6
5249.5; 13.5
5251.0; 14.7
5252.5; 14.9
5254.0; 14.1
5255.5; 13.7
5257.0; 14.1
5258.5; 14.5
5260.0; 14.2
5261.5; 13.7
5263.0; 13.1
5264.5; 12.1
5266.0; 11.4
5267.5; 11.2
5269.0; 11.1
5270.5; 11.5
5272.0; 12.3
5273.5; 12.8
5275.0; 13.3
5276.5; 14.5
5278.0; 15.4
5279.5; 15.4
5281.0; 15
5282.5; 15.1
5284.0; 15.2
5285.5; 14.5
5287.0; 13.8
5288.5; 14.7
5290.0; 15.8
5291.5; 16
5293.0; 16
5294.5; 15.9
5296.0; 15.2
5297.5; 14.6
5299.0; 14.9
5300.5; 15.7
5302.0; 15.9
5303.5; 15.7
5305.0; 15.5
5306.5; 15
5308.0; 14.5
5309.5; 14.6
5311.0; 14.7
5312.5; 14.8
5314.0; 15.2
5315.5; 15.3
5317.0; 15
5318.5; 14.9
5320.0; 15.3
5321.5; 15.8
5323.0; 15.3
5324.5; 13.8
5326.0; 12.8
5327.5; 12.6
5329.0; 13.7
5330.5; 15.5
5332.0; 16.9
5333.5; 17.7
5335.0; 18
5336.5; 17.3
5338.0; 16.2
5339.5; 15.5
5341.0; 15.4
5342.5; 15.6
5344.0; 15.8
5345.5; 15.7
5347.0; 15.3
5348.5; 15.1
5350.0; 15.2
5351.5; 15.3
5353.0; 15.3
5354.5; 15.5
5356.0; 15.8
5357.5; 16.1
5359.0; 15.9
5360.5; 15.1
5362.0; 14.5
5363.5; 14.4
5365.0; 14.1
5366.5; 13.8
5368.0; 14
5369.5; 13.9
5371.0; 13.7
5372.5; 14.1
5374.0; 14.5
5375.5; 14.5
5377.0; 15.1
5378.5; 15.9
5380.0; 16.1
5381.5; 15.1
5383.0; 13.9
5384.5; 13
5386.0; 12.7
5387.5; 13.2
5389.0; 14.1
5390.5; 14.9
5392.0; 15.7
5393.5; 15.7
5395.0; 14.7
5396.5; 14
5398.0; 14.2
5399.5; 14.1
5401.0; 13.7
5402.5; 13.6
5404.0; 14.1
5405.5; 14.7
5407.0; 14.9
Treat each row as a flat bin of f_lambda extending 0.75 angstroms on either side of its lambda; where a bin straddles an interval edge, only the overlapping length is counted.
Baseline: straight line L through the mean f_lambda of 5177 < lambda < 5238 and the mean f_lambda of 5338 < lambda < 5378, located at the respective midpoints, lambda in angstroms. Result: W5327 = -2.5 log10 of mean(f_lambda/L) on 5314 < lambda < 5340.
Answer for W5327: -0.05 mag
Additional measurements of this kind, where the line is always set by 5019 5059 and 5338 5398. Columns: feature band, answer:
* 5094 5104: -0.15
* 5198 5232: 0.04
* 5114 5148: -0.06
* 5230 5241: 0.02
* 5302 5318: -0.04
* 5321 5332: 0.02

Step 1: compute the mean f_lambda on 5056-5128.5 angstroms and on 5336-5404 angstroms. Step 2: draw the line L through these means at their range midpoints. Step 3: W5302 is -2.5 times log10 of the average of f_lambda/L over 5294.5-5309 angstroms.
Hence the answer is -0.04 mag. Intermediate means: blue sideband 14.2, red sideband 14.8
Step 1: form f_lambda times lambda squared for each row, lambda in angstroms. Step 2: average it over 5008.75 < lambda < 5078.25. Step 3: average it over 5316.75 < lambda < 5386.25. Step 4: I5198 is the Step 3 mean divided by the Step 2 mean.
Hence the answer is 1.28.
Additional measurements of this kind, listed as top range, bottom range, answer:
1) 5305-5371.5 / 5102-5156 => 1.14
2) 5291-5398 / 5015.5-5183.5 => 1.18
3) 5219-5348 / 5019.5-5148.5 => 1.13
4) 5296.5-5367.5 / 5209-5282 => 1.17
